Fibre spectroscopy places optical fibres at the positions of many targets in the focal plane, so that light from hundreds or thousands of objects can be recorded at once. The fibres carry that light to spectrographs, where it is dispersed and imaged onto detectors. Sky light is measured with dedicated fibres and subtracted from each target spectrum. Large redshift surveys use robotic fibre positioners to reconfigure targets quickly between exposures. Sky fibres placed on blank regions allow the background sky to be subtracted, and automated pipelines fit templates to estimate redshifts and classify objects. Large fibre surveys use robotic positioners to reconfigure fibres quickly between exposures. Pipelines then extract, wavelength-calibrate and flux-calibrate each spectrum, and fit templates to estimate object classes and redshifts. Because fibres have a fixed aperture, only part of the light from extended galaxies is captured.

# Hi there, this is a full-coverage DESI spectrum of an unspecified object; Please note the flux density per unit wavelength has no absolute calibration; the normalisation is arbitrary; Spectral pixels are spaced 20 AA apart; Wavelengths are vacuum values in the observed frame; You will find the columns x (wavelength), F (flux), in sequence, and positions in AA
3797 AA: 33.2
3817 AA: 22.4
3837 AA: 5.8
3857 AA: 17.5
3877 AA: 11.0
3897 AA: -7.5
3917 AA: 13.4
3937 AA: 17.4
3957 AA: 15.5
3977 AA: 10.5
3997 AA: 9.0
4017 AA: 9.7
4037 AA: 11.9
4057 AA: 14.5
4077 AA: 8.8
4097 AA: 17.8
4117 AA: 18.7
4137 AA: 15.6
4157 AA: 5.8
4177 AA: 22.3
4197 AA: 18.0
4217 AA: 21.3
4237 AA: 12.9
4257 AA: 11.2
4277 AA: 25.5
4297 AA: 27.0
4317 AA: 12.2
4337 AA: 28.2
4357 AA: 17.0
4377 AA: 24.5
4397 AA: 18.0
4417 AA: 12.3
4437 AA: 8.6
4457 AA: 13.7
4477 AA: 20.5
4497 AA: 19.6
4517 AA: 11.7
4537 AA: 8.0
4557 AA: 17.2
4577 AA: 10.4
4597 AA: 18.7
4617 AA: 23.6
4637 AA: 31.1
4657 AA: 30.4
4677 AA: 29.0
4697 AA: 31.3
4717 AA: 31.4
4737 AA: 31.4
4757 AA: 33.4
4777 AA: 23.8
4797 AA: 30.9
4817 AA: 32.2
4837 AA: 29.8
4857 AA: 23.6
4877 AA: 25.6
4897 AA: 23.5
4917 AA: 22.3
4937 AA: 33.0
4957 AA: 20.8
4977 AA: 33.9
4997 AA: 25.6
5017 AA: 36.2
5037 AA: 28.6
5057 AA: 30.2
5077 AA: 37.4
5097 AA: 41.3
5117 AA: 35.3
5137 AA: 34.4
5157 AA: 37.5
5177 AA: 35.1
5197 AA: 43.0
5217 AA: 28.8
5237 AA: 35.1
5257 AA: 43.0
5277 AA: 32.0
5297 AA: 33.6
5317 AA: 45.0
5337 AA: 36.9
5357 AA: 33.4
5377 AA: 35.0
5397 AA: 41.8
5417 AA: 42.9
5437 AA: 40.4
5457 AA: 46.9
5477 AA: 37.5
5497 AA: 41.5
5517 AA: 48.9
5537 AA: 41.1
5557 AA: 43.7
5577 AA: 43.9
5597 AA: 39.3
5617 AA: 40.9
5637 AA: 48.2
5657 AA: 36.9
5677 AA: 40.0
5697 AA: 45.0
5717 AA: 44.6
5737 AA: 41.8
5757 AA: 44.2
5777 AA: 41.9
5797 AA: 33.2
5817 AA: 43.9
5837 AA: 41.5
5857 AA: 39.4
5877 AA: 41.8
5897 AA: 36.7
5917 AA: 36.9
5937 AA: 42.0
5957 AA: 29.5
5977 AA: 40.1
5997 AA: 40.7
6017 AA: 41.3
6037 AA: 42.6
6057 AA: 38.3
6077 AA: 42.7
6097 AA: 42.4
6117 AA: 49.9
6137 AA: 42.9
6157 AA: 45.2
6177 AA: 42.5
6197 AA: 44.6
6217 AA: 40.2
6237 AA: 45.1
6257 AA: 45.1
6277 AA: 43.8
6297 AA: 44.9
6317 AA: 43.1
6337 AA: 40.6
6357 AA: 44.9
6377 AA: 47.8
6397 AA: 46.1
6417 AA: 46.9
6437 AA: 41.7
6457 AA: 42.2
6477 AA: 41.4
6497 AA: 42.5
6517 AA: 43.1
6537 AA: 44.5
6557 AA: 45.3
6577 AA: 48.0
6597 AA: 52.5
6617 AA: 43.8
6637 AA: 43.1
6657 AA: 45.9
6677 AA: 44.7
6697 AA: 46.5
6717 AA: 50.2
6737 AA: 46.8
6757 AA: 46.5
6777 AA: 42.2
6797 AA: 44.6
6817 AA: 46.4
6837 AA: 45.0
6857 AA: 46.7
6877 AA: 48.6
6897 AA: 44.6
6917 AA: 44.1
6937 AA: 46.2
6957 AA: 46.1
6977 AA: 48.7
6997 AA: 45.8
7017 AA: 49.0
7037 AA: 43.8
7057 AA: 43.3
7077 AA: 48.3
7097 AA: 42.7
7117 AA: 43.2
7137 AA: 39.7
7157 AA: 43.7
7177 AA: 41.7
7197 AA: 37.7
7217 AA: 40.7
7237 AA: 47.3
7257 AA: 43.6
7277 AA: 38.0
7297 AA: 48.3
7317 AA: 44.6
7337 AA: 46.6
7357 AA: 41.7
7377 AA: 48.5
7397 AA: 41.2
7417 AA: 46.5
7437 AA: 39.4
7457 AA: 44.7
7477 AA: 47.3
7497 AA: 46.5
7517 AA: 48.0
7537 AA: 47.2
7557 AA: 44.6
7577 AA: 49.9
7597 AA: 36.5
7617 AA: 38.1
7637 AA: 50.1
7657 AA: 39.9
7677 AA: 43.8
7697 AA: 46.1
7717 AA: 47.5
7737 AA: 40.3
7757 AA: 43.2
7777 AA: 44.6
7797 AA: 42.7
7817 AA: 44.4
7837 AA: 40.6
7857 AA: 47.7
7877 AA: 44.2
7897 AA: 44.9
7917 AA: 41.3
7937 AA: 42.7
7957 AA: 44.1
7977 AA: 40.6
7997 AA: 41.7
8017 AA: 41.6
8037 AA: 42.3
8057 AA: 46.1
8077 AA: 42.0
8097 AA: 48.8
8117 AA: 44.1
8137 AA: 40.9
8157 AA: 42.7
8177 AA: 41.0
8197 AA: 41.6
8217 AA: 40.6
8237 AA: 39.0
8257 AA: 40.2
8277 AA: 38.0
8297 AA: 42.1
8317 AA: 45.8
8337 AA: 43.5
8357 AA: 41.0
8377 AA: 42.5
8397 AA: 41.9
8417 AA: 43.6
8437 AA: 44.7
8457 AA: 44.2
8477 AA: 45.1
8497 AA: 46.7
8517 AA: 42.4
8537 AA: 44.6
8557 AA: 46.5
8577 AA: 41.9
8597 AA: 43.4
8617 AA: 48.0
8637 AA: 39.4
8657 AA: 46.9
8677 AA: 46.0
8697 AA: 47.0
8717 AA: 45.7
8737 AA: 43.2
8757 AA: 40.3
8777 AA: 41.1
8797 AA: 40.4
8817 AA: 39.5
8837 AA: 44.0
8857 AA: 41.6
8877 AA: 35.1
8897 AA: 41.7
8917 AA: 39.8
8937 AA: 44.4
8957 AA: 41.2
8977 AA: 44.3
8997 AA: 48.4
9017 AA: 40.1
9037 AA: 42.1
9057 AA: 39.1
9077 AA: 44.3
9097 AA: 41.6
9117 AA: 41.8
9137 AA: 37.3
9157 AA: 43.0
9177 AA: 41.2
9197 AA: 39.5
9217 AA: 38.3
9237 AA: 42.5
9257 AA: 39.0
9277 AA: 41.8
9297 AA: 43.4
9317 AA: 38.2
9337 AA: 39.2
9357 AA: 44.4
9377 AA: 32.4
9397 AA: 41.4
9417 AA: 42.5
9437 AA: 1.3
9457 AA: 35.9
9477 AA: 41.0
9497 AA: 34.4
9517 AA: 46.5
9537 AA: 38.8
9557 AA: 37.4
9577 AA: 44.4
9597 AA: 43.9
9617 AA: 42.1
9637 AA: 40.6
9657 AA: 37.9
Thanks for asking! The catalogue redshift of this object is 0.15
